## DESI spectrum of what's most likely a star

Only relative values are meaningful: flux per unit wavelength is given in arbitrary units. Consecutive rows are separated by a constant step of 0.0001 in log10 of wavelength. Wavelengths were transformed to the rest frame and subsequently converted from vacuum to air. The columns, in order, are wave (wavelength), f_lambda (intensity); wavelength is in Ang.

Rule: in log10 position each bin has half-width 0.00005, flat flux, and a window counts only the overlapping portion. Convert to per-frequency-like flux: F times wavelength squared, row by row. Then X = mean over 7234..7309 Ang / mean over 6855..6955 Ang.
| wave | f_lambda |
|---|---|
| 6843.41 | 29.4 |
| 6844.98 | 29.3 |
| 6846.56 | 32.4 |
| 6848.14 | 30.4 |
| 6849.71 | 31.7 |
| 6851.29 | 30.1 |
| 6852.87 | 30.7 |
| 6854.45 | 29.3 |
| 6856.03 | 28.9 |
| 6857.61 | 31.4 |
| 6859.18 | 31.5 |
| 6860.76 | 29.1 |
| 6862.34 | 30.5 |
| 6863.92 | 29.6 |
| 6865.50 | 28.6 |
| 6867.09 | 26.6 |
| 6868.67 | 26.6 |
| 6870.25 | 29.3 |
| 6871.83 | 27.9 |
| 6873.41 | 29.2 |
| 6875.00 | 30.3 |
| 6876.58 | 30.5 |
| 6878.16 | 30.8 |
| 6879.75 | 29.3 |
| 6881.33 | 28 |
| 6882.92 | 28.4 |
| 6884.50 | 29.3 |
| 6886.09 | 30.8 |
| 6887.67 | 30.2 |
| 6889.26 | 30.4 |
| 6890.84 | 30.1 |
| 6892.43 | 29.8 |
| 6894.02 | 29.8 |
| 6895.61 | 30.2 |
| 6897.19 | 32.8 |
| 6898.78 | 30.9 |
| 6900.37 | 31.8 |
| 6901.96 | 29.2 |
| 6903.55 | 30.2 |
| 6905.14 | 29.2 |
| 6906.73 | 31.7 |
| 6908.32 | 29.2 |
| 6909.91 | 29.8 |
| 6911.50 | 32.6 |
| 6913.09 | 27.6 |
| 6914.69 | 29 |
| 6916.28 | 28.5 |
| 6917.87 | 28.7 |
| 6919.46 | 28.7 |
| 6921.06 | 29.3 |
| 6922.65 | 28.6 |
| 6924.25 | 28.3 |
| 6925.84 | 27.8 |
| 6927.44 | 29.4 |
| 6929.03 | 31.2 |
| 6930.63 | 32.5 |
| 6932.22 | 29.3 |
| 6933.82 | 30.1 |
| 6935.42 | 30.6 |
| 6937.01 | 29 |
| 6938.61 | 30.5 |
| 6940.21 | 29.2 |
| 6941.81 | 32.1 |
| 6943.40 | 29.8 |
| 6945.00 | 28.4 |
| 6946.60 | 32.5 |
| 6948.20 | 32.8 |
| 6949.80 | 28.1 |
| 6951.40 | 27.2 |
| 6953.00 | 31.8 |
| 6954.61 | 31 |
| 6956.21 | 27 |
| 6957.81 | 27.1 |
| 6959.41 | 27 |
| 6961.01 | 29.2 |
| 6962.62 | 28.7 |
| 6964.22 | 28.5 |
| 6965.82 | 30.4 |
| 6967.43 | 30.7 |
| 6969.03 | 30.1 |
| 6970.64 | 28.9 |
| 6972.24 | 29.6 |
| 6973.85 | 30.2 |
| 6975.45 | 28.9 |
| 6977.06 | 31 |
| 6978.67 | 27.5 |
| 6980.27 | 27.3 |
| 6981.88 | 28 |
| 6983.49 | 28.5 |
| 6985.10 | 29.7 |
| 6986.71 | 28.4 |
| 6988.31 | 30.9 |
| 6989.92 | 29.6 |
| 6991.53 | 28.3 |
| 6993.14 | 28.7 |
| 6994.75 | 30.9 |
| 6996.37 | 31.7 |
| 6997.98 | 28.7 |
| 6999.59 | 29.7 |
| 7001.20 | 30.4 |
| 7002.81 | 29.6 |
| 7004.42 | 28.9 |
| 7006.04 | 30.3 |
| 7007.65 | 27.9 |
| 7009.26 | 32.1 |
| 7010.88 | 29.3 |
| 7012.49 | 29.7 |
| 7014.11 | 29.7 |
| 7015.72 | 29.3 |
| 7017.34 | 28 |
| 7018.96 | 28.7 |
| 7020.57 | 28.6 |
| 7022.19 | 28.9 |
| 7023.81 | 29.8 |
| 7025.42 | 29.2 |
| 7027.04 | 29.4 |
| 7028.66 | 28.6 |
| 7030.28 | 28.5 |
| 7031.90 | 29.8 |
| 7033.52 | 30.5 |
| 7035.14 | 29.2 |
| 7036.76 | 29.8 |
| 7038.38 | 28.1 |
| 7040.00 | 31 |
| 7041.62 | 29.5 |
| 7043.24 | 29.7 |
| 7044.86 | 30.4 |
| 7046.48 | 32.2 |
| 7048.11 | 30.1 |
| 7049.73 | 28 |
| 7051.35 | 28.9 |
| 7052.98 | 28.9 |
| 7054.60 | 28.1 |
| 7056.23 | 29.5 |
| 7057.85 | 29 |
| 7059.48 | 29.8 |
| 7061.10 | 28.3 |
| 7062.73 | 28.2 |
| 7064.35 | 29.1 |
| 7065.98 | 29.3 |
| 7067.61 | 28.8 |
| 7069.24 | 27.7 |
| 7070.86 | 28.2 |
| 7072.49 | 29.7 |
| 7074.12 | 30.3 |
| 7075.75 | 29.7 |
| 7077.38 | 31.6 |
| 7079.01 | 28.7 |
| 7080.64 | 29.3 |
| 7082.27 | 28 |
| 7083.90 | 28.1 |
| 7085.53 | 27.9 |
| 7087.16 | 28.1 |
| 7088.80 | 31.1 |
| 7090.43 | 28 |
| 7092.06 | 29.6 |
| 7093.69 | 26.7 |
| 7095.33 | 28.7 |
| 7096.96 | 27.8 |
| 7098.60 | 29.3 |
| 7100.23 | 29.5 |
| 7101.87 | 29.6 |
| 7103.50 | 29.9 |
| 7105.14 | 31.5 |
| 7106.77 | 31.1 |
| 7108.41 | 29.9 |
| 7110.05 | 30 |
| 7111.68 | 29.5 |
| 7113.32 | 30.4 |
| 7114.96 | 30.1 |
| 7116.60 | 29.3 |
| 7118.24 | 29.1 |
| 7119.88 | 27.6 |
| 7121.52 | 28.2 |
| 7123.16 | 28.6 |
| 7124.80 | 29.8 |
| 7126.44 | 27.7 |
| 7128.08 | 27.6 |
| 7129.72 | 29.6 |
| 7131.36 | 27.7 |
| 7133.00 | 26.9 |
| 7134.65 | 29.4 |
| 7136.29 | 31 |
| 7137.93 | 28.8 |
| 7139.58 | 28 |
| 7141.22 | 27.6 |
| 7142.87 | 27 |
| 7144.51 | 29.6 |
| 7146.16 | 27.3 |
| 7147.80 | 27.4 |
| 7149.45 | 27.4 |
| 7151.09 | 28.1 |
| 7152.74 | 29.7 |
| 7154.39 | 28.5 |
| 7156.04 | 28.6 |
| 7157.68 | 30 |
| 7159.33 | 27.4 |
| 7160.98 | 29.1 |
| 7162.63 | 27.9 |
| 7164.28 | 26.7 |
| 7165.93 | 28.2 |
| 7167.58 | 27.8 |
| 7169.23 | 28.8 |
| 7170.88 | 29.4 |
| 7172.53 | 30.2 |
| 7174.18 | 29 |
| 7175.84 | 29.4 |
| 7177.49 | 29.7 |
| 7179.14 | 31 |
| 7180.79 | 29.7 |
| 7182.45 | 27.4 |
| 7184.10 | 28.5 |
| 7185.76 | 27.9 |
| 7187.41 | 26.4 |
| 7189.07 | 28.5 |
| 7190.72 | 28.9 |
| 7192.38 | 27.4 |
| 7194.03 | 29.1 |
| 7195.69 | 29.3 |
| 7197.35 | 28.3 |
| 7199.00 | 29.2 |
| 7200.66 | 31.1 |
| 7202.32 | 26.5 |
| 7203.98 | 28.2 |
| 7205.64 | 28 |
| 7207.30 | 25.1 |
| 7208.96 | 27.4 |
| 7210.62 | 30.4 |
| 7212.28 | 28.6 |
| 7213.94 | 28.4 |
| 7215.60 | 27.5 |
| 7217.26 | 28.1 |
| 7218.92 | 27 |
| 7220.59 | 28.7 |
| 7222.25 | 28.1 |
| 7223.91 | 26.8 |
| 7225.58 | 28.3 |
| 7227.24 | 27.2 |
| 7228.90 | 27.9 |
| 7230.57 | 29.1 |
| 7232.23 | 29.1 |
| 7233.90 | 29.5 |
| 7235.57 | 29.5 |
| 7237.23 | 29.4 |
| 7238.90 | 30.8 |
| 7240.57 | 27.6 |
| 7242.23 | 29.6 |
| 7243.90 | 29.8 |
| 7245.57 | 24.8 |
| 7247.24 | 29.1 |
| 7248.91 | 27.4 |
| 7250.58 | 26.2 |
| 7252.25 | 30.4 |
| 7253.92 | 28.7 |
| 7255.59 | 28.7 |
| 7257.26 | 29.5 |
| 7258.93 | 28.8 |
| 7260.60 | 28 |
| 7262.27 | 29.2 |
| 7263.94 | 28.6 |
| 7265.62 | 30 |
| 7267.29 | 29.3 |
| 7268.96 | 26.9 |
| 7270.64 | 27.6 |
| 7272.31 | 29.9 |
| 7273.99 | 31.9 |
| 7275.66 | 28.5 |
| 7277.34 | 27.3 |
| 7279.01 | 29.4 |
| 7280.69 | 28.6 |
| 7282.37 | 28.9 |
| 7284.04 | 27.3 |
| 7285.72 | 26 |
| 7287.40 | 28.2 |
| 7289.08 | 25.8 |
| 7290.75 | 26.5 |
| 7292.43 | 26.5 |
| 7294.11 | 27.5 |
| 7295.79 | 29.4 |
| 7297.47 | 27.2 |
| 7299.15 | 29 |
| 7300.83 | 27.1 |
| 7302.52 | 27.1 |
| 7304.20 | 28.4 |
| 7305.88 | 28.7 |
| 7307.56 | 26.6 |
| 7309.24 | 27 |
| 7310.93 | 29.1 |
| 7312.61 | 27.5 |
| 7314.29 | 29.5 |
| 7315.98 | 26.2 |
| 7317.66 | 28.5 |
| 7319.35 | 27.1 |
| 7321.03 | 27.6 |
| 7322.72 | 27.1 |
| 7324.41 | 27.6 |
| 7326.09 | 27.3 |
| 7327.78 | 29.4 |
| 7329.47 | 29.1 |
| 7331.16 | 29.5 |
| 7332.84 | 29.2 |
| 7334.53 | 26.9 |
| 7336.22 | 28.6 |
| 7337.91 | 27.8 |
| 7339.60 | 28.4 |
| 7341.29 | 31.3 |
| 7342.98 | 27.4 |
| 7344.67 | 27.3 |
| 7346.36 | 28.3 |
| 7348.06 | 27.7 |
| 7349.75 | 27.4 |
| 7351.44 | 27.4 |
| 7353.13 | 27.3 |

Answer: 1.1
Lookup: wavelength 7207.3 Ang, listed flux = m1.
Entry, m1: 25.1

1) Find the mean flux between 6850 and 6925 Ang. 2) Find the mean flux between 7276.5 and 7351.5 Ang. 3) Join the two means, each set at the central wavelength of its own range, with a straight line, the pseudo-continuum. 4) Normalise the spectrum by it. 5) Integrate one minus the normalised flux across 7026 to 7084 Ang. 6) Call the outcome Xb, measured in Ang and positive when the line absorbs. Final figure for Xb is -0.6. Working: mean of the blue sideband 29.7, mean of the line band 29.3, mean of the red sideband 27.9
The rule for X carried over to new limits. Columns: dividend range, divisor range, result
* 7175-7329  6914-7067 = 1.03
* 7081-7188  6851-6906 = 1.04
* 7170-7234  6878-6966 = 1.04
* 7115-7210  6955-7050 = 1.01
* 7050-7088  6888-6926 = 1.02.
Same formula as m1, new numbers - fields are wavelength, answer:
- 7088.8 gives 31.1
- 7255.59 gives 28.7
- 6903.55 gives 30.2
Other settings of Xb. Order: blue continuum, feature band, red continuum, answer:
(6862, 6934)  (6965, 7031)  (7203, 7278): -0.2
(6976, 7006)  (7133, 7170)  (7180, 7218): 0.2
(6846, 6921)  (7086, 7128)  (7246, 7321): -0.5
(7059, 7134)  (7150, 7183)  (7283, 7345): -0.2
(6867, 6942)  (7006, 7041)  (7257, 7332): -0.2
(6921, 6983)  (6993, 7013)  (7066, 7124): -0.3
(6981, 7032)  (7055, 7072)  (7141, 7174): 0.1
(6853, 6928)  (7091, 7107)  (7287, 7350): -0.3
